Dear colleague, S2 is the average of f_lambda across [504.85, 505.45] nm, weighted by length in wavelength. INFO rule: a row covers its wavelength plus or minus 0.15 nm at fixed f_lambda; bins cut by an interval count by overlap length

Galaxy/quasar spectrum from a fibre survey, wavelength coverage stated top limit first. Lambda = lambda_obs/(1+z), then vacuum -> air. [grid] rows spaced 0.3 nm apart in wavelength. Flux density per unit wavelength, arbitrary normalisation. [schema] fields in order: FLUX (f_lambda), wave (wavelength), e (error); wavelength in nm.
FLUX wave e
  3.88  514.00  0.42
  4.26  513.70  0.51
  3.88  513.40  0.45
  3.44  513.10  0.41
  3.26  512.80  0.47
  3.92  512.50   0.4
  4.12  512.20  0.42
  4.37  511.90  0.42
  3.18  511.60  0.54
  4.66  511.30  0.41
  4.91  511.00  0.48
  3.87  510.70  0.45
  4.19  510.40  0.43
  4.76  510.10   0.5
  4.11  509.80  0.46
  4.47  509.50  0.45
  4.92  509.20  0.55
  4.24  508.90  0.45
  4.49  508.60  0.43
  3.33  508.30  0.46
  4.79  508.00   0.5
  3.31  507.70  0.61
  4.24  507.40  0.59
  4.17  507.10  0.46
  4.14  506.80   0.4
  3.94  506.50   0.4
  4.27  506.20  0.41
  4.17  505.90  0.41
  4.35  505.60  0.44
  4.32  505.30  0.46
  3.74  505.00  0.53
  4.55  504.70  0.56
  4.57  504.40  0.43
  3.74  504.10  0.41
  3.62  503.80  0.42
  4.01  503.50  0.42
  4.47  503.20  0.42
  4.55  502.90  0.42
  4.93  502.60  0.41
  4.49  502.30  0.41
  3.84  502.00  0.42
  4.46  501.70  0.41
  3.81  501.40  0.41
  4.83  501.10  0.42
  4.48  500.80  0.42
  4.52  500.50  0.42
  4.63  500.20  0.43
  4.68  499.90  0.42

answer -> 4.03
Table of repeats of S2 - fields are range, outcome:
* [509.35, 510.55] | 4.38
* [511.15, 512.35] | 4.08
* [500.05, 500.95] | 4.54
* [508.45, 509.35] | 4.55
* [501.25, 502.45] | 4.15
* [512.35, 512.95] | 3.59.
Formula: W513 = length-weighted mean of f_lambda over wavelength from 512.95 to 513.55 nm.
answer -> 3.66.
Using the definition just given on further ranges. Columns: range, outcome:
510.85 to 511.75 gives 4.25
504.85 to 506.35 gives 4.17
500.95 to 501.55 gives 4.32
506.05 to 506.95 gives 4.12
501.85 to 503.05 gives 4.45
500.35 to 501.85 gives 4.42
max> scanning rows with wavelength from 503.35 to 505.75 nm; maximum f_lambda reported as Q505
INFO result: 4.57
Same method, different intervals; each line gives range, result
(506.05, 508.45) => 4.79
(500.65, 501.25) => 4.83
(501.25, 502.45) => 4.49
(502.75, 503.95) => 4.55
